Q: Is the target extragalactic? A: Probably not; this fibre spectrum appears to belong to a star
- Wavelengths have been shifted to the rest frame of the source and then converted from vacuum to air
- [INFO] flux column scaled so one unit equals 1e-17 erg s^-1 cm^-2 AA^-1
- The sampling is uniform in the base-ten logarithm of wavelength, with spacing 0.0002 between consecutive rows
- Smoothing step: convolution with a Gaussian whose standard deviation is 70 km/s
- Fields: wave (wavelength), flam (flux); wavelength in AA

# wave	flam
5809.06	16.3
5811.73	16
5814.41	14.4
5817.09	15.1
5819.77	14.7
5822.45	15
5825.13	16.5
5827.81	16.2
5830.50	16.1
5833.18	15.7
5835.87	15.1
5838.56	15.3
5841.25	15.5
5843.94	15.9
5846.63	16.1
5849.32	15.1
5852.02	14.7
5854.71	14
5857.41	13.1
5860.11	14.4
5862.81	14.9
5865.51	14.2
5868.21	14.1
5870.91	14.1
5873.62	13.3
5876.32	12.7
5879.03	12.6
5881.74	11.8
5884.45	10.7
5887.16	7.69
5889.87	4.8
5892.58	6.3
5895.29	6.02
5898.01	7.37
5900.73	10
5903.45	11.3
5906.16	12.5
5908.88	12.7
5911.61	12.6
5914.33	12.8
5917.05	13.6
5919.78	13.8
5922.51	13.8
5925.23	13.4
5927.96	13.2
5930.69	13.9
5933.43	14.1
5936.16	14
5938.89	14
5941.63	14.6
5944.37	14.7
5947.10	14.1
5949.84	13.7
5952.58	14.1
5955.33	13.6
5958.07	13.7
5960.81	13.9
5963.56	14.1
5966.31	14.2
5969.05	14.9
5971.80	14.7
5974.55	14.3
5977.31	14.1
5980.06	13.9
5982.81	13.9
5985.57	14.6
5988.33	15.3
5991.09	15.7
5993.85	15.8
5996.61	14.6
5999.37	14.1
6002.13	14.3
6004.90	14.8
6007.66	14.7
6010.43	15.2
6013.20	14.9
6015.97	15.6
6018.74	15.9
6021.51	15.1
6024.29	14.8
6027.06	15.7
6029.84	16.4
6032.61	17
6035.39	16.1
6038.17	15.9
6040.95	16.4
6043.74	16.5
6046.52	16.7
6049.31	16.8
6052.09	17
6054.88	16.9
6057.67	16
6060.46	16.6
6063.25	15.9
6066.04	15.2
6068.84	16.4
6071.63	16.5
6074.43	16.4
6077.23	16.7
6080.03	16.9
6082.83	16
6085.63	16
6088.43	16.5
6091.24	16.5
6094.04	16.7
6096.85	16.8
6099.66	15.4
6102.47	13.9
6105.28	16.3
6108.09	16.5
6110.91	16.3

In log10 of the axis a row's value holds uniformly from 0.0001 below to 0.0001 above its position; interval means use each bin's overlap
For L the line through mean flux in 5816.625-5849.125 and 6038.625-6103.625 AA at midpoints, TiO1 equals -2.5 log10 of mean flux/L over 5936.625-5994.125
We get 0.12 mag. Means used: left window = 15.6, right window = 16.3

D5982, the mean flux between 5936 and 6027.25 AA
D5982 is 14.6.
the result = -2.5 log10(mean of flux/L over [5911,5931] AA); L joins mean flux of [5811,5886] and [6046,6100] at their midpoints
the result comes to 0.13 mag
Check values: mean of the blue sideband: 14.5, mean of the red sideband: 16.4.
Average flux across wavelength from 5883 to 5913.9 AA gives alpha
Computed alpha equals 9.39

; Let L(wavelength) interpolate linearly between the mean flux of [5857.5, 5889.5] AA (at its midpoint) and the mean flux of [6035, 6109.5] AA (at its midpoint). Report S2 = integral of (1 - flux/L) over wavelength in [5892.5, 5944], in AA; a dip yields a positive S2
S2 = 4.3 AA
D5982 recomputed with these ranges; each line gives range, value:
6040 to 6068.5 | 16.4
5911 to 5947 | 13.8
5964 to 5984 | 14.3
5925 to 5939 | 13.8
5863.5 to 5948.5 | 12.1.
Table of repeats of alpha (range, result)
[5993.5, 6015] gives 14.8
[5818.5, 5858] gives 15.3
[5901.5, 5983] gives 13.7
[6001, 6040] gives 15.5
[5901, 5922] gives 12.7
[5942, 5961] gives 14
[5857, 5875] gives 14.1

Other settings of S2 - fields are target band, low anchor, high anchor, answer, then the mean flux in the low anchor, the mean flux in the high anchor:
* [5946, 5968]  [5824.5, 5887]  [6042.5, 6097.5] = 2.0 AA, 14.3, 16.4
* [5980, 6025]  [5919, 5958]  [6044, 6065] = 1.3 AA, 13.9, 16.5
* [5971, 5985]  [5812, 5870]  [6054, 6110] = 1.4 AA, 15.1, 16.2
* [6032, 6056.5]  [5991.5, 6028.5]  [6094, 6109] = -1.9 AA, 15.1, 15.8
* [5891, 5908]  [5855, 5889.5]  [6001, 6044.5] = 5.4 AA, 12.6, 15.6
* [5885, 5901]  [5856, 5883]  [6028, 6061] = 7.9 AA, 13.5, 16.5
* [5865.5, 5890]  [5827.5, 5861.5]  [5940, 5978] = 5.1 AA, 15.1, 14.2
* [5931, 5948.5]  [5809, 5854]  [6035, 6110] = 1.8 AA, 15.5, 16.3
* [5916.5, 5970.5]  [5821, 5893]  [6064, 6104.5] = 2.3 AA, 13.6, 16.1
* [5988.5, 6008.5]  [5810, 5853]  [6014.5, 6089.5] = 1.4 AA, 15.5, 16.2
